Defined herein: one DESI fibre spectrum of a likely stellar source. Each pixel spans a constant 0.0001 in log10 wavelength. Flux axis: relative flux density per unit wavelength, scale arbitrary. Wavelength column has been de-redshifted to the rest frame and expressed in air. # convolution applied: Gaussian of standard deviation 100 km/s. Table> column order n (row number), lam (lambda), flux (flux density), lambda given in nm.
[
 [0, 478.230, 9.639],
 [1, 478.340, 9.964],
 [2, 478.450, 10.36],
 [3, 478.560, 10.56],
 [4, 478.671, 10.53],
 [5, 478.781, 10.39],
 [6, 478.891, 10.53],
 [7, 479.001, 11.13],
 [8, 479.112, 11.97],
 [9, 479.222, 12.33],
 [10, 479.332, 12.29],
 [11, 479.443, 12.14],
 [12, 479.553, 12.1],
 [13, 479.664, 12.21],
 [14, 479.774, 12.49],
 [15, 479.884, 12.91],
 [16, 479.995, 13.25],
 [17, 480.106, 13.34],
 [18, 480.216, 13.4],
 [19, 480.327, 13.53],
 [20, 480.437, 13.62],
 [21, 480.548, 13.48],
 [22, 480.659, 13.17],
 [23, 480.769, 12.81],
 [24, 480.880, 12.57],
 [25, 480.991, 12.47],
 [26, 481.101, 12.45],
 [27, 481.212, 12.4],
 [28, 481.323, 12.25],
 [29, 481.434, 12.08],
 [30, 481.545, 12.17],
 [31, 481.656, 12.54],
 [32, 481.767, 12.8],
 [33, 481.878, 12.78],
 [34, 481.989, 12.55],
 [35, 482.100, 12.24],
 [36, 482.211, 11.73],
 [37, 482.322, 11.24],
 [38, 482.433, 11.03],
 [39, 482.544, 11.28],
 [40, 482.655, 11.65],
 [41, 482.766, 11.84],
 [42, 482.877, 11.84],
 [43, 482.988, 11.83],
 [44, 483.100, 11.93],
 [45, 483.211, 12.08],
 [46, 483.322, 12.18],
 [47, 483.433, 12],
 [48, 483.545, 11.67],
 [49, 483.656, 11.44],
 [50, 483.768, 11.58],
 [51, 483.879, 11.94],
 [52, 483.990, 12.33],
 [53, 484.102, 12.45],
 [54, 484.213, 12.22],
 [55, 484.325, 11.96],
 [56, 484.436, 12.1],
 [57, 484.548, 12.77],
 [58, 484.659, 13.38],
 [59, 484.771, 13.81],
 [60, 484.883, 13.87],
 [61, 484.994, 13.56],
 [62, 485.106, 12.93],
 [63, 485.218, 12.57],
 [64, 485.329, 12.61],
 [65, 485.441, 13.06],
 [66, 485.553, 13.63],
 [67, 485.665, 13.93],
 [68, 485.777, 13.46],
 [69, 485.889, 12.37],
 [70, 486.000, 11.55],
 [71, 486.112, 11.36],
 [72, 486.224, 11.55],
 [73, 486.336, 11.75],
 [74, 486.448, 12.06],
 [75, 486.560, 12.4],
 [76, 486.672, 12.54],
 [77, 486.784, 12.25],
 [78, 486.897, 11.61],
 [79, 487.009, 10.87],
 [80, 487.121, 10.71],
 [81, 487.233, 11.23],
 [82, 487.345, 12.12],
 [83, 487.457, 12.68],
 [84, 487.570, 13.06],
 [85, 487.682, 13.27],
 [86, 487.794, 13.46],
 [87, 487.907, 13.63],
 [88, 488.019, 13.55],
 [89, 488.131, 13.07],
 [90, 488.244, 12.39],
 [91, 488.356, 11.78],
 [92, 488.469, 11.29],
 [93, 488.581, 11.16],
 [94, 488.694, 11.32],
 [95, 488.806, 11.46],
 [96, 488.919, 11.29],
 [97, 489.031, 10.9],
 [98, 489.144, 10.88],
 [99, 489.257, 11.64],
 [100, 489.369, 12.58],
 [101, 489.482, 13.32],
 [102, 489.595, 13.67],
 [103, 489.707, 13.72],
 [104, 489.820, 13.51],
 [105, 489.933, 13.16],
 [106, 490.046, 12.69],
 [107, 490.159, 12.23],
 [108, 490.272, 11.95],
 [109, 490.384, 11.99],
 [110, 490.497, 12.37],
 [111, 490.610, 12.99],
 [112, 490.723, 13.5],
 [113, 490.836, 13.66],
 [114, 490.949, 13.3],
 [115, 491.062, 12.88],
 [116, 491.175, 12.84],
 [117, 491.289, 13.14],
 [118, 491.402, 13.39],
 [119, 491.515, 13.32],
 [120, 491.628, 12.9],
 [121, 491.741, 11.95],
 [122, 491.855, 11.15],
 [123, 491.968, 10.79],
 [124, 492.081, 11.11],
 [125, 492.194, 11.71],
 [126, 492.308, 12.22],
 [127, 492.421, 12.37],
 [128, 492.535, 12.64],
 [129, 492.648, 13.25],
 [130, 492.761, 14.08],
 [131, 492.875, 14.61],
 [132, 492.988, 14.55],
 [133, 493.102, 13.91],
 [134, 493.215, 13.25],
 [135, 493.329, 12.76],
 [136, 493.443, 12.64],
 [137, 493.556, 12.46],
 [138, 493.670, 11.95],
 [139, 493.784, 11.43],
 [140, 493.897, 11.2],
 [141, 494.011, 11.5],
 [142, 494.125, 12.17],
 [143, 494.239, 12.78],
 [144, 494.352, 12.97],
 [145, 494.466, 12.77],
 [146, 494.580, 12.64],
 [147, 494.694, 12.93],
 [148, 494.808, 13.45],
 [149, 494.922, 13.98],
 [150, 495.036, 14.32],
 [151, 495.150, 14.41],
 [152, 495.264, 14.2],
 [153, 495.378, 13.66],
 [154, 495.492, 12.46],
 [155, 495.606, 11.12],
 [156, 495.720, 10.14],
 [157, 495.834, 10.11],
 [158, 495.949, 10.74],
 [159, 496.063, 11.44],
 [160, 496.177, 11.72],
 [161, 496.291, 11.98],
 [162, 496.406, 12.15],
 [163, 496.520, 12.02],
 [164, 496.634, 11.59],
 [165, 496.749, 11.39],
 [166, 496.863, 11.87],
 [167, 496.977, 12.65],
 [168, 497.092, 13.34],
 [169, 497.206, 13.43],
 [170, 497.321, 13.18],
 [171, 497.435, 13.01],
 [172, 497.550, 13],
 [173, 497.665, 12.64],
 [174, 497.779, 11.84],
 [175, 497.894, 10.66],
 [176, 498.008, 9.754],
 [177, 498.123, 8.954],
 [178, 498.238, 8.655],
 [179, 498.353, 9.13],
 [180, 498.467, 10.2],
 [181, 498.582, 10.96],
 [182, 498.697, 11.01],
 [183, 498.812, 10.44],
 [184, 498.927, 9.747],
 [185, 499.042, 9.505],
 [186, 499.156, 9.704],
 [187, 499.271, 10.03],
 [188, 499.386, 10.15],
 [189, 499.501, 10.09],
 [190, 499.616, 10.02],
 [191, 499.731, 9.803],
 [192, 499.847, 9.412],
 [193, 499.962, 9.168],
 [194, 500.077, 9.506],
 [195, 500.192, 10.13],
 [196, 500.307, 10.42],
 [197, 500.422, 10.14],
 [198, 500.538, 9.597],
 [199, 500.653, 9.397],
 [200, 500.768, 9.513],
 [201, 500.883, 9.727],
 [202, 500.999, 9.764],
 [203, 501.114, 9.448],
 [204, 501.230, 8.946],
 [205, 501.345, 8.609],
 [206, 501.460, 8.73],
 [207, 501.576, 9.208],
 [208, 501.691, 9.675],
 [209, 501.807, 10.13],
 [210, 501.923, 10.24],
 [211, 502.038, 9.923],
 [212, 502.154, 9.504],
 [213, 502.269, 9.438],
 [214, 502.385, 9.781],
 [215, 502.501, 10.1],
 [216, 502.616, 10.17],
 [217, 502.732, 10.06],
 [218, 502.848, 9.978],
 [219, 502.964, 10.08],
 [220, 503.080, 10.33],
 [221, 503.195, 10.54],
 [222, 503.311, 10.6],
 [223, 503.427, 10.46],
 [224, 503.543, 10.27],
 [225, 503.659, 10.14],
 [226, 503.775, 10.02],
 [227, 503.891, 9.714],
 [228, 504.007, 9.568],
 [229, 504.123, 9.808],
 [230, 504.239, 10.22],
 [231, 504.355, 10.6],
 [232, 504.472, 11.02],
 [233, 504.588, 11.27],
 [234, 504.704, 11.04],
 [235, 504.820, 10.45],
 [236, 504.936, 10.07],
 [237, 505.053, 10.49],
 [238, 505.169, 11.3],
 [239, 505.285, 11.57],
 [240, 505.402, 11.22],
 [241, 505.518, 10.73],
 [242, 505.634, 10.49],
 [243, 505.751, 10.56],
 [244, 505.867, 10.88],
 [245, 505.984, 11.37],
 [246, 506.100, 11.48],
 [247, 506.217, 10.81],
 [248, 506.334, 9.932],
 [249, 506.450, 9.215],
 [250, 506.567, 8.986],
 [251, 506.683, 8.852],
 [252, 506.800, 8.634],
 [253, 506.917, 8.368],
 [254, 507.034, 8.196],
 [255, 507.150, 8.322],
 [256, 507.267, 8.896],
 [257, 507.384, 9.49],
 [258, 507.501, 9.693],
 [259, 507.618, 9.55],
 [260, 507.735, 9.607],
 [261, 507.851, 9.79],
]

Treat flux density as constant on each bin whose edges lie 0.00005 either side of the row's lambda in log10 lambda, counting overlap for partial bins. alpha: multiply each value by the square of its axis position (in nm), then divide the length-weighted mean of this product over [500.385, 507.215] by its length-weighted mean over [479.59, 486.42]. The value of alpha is 0.87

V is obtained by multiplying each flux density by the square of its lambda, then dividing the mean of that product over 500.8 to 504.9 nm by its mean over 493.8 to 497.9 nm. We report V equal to 0.83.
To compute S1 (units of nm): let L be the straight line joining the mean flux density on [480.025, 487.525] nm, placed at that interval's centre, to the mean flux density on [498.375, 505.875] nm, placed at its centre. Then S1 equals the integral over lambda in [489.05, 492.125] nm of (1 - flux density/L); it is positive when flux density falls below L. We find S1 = -0.291 nm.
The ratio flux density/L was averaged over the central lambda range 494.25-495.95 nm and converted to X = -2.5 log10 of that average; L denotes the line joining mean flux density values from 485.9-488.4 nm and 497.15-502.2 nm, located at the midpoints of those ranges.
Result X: -0.17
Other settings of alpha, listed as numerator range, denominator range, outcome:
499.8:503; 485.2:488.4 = 0.83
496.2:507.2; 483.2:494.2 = 0.87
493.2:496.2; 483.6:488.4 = 1.03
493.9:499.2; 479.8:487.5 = 1.00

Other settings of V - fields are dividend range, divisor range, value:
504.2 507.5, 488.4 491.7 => 0.86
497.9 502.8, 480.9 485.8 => 0.84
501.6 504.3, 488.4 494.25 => 0.84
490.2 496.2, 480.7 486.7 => 1.06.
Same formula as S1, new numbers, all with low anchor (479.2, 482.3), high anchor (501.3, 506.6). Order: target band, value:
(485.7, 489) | -0.04 nm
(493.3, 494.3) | -0.07 nm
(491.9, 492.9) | -0.09 nm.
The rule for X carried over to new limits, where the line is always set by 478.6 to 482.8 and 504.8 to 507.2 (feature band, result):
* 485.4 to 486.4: -0.06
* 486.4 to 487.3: 0.00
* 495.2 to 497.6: -0.12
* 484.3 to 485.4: -0.10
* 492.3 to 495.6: -0.17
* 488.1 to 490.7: -0.07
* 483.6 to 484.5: 0.00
